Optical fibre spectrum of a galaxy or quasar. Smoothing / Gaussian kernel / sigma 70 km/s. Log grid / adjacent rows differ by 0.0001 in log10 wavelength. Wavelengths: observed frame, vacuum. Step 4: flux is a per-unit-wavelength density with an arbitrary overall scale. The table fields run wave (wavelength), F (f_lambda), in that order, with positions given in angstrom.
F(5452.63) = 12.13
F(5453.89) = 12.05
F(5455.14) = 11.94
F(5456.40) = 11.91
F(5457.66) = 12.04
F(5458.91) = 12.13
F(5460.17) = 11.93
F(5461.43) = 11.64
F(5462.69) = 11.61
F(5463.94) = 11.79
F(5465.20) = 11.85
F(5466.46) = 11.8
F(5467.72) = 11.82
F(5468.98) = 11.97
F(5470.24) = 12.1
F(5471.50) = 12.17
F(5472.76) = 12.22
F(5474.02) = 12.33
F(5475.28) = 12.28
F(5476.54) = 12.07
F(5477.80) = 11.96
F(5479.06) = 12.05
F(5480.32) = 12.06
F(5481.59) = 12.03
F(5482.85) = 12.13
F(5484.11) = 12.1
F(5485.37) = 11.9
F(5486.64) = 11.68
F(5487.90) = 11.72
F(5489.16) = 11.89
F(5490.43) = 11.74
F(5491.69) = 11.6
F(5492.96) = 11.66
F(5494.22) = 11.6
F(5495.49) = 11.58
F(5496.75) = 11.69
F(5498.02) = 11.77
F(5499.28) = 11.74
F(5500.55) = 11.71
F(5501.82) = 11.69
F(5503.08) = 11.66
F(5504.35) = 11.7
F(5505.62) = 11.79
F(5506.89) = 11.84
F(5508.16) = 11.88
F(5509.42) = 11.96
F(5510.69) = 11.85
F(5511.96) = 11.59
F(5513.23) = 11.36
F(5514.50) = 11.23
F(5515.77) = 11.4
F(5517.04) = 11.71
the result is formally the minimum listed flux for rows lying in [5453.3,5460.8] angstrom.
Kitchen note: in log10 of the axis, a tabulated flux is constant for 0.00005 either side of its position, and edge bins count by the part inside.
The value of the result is 11.91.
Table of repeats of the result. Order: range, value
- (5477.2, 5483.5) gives 11.96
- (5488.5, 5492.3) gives 11.6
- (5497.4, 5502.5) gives 11.69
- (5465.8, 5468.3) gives 11.8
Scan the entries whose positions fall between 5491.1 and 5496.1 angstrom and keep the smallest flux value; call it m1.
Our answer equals 11.58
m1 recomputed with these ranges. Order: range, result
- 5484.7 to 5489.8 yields 11.68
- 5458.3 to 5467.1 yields 11.61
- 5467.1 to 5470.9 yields 11.82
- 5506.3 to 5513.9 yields 11.36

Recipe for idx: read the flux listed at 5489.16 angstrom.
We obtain 11.89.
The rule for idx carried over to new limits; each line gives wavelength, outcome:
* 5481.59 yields 12.03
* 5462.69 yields 11.61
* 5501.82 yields 11.69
